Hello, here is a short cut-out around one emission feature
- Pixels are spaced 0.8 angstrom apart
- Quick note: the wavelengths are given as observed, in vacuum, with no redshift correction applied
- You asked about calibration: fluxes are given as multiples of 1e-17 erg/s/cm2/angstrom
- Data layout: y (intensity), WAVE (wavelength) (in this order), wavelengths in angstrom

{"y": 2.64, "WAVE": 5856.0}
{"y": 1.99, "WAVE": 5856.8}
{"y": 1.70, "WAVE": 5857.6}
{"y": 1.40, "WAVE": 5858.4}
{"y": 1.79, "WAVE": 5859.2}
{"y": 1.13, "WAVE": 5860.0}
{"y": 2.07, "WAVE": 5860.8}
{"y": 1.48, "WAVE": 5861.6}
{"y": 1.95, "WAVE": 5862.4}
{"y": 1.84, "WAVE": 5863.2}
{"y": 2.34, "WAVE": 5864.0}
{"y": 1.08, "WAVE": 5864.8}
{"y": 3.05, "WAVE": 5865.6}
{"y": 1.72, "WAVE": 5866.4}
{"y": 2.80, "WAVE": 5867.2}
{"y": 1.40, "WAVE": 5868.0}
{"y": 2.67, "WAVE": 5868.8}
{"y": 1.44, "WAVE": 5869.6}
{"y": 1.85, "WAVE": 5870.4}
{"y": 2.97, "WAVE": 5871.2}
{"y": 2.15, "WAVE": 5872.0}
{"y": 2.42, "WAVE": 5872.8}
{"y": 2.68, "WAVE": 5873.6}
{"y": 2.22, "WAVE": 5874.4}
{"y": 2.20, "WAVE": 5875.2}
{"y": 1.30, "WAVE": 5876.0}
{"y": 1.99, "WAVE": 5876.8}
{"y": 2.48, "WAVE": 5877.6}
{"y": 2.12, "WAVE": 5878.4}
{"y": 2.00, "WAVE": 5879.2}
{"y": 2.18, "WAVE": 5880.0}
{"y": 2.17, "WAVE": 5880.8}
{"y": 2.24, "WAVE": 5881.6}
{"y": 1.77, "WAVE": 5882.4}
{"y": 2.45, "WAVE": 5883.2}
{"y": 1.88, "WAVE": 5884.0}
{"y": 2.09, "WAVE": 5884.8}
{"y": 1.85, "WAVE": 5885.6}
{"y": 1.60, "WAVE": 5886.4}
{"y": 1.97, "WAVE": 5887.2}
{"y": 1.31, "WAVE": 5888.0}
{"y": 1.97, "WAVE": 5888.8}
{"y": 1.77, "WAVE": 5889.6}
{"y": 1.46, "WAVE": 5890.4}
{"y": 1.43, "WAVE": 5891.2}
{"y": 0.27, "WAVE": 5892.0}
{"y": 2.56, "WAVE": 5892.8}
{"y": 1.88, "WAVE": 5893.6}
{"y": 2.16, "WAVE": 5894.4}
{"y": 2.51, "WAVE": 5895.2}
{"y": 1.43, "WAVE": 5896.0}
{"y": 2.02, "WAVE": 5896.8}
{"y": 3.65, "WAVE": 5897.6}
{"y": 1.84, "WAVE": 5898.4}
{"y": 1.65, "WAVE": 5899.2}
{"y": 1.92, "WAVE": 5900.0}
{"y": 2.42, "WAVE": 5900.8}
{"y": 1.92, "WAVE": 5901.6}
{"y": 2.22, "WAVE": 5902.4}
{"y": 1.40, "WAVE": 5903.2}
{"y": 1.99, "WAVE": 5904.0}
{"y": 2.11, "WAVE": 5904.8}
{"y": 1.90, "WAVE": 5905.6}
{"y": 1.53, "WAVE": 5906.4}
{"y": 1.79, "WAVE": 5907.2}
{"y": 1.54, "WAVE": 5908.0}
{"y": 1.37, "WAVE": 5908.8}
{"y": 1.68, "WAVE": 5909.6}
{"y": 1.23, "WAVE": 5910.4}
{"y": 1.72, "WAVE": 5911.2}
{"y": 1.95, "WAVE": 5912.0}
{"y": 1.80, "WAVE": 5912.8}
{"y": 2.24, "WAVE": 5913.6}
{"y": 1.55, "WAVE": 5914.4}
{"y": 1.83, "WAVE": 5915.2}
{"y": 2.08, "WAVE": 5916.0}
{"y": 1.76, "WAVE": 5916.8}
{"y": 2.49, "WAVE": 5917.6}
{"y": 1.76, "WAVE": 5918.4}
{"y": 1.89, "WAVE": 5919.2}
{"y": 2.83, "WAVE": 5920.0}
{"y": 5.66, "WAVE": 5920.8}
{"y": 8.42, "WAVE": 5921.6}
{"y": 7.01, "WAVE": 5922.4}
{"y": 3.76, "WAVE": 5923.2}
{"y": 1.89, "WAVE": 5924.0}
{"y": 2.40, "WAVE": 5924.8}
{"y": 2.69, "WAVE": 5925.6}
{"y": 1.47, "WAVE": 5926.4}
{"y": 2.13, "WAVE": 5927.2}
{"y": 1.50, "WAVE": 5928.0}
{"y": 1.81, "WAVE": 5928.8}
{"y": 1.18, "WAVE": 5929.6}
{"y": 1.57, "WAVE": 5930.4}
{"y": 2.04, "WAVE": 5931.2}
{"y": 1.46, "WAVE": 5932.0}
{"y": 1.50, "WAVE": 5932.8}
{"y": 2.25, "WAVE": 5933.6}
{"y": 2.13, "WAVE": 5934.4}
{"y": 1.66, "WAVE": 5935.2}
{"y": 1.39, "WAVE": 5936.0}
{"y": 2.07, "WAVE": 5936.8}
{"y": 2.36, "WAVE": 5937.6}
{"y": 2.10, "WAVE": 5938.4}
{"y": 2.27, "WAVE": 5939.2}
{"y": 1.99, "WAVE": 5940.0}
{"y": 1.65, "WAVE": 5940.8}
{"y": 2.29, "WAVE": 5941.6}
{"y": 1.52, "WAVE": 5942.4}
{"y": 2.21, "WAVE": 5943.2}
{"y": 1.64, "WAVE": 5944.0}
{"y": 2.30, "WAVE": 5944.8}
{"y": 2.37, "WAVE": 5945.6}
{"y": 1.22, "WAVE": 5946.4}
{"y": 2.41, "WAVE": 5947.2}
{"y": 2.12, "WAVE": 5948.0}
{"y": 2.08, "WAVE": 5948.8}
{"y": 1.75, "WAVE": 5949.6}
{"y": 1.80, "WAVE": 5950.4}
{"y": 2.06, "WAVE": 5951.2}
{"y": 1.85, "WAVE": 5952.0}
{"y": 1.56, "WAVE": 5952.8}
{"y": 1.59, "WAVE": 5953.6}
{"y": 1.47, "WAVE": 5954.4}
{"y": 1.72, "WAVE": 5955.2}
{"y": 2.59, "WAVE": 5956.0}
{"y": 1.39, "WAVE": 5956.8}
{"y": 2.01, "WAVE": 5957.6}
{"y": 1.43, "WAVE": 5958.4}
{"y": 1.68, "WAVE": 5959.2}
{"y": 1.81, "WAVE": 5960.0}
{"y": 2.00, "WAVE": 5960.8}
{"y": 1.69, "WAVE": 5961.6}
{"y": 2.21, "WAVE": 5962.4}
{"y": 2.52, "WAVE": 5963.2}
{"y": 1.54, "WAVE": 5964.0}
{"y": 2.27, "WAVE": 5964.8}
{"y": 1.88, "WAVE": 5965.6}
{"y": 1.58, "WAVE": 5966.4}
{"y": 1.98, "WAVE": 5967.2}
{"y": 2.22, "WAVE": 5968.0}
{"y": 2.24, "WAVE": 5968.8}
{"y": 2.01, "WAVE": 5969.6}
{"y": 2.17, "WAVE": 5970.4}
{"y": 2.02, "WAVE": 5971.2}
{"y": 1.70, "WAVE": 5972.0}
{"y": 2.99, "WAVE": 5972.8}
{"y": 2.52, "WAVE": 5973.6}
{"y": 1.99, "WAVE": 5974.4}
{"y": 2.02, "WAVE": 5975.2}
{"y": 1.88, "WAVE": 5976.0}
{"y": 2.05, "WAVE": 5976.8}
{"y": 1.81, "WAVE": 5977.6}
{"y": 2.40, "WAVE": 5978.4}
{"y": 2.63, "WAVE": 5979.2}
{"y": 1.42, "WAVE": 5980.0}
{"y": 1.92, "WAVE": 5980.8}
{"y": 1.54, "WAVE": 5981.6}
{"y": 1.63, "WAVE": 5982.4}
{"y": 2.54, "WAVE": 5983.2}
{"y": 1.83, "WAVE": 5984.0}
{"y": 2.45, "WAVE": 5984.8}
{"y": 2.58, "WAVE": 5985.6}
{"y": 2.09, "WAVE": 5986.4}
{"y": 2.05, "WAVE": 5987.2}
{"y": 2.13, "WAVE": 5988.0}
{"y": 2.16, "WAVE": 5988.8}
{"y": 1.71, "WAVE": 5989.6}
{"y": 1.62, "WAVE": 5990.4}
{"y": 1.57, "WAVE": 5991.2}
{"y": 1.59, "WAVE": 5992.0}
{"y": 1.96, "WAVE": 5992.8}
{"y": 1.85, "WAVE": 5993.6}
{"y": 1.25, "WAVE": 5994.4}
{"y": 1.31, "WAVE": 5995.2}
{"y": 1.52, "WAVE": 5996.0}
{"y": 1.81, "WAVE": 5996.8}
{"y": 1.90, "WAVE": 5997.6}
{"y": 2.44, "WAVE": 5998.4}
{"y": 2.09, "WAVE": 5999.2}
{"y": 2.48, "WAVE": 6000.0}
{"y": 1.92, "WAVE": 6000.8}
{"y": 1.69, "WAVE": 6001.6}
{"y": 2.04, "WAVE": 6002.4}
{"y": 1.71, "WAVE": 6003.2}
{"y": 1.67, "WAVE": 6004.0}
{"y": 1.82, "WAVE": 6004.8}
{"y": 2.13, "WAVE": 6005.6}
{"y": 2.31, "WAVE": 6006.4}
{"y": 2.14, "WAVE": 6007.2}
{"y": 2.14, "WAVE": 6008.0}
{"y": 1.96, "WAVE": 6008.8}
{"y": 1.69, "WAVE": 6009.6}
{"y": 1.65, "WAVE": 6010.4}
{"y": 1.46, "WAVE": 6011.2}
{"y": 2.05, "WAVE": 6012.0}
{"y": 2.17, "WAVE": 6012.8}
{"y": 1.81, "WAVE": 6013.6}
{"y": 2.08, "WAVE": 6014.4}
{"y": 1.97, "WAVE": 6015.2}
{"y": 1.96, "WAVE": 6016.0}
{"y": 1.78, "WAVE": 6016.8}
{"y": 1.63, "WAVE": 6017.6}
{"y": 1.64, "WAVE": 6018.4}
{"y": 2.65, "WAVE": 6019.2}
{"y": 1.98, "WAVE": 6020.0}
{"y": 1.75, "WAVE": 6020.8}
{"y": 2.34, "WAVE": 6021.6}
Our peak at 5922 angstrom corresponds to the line Hbeta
